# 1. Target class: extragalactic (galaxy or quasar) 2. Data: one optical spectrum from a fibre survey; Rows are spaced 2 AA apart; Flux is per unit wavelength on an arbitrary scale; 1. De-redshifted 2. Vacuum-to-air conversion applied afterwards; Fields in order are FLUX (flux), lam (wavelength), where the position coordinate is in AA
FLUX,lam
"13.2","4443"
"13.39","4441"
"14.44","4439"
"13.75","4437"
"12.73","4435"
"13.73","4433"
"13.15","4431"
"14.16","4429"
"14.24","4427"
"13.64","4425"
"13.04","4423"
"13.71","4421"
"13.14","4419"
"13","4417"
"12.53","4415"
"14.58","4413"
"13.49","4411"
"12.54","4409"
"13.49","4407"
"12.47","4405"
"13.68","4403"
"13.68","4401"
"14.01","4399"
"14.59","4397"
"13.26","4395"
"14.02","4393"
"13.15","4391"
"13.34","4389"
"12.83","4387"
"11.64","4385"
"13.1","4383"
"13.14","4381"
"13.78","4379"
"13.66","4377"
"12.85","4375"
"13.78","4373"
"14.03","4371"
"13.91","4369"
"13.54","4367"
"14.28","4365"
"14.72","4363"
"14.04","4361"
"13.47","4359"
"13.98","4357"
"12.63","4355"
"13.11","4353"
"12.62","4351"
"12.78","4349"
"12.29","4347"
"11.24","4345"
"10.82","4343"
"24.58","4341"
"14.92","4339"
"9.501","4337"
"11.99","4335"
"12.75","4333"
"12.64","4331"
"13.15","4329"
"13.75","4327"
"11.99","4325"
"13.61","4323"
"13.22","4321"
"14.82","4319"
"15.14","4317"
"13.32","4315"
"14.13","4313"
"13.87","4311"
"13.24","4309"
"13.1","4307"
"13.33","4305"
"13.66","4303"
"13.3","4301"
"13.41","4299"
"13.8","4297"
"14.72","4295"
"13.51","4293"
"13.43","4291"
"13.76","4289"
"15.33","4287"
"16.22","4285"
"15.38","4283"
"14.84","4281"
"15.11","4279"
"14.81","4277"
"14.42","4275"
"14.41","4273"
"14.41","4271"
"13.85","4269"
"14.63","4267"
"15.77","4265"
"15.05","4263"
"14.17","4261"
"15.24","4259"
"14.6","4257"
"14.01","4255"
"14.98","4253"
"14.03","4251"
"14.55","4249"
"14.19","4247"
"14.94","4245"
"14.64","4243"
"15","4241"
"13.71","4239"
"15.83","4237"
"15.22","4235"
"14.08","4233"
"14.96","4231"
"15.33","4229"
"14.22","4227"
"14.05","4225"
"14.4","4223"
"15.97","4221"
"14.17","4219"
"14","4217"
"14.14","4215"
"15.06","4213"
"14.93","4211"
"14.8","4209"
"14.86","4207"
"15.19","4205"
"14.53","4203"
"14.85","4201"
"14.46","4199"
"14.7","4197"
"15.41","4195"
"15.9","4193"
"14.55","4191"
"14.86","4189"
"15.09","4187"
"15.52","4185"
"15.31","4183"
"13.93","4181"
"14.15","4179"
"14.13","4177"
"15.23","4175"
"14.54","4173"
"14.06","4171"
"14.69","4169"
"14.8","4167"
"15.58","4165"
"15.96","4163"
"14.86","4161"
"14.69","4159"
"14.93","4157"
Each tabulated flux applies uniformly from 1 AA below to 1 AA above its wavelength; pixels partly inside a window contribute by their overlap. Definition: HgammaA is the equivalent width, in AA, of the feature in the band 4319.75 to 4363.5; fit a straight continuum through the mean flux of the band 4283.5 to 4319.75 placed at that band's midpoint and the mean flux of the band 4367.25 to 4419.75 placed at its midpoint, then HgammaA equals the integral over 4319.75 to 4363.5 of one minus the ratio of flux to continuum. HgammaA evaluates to 1.24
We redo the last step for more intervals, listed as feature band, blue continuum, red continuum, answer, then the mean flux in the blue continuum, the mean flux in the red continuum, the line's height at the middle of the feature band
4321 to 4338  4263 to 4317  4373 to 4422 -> 1.77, 14.3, 13.3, 13.9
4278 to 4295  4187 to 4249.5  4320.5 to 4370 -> -0.79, 14.8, 13.4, 14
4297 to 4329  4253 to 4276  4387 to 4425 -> 1.39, 14.6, 13.4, 14.2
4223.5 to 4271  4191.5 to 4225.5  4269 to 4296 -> 0.17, 14.8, 14.6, 14.7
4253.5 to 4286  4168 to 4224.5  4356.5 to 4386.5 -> -1.25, 14.8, 13.6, 14.3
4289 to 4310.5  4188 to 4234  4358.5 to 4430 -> 0.89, 14.8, 13.5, 14.2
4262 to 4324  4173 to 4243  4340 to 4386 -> -0.36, 14.8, 13.7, 14.2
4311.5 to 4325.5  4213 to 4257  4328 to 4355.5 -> -0.30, 14.6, 13.2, 13.5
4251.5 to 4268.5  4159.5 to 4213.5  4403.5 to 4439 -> -0.39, 14.9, 13.4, 14.4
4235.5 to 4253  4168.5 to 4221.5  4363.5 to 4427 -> -0.25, 14.8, 13.4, 14.4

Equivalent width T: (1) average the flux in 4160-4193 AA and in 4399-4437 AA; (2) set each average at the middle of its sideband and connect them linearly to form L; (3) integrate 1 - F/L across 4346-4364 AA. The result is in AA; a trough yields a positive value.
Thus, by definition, 0.6 AA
